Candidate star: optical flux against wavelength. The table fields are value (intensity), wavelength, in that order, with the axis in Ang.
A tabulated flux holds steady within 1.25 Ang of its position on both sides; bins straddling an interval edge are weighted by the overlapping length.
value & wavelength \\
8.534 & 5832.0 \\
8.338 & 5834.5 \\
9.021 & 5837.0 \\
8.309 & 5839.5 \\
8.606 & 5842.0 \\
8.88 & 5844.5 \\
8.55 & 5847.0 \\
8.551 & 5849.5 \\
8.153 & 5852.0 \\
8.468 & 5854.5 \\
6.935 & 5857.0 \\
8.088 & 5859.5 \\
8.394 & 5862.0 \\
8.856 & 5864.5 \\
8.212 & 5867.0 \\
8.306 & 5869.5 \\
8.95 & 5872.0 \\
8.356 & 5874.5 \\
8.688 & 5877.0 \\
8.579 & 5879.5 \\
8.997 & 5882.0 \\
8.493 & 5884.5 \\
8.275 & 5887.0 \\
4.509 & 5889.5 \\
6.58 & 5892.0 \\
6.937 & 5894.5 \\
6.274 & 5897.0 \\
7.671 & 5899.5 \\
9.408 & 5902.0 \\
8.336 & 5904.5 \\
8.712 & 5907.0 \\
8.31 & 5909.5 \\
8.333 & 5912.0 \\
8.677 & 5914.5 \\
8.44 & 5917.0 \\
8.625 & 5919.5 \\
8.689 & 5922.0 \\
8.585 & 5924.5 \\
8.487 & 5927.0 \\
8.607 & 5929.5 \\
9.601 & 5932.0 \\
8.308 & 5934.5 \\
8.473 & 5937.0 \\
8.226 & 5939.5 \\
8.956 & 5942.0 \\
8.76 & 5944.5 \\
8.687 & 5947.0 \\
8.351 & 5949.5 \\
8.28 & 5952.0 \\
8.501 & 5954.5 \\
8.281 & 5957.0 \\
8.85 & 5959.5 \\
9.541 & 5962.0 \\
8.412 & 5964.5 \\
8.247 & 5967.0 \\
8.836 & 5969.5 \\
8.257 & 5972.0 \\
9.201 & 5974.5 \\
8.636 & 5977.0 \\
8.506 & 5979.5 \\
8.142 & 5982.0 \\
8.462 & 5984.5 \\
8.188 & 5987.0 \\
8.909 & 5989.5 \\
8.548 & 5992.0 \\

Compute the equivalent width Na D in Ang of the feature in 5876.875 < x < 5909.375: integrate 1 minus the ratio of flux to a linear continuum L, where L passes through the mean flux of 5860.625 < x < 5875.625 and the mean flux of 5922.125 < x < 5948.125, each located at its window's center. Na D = 3.0 Ang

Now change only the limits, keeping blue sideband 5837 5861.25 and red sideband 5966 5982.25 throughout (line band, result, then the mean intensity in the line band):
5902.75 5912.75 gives -0.04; 8.48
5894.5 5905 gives 0.81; 7.78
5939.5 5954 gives -0.08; 8.57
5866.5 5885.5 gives -0.48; 8.59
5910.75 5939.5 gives -0.43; 8.6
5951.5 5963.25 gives -0.24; 8.72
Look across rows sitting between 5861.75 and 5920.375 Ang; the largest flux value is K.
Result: 9.408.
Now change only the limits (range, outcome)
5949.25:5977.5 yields 9.541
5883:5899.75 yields 8.493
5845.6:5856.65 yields 8.551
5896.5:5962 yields 9.601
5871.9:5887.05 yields 8.997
